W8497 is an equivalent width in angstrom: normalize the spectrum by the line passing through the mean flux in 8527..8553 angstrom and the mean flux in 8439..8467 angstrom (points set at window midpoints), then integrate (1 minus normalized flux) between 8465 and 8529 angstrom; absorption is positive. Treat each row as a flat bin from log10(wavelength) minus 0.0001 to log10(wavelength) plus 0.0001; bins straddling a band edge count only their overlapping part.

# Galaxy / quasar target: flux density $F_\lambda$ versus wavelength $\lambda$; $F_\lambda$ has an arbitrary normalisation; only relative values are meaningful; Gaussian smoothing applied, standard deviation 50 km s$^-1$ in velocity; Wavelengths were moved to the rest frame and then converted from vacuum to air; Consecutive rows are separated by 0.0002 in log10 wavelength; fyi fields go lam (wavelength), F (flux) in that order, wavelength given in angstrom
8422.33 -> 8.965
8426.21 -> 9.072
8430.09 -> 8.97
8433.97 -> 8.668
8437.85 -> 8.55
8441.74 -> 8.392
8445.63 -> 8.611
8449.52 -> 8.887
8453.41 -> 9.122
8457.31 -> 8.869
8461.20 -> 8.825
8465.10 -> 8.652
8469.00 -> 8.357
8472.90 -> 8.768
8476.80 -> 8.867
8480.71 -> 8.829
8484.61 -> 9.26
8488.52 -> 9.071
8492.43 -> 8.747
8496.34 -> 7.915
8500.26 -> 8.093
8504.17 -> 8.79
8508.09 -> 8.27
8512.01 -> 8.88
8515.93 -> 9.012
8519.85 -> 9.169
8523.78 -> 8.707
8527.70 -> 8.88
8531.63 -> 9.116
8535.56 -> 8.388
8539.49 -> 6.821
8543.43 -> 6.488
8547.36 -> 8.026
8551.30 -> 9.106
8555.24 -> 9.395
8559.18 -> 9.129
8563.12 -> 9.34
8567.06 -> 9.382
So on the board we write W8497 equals -2.4 angstrom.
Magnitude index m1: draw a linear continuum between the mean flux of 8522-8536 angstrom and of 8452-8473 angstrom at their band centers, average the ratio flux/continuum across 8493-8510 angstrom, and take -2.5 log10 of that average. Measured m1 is 0.06 mag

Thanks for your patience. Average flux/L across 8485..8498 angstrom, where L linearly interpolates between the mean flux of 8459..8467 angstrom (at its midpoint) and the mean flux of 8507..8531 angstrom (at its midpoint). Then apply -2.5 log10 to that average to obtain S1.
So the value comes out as 0.02 mag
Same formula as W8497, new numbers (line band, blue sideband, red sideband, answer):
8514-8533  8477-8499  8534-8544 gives -3.1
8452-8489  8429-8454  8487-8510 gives -1.1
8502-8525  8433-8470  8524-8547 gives -1.7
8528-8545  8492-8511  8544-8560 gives 1.5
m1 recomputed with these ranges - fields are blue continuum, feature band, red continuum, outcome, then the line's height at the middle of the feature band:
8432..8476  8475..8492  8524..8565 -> -0.044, 8.63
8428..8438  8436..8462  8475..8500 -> 0.002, 8.76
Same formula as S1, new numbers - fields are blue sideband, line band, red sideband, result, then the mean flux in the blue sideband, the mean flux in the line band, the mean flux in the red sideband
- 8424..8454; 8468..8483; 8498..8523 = 0.00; 8.77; 8.74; 8.69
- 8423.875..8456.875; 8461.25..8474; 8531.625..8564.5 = 0.01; 8.79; 8.61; 8.37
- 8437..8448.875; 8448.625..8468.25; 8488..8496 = -0.03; 8.55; 8.84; 8.68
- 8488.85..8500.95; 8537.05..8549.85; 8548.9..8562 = 0.24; 8.38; 7.24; 9.18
